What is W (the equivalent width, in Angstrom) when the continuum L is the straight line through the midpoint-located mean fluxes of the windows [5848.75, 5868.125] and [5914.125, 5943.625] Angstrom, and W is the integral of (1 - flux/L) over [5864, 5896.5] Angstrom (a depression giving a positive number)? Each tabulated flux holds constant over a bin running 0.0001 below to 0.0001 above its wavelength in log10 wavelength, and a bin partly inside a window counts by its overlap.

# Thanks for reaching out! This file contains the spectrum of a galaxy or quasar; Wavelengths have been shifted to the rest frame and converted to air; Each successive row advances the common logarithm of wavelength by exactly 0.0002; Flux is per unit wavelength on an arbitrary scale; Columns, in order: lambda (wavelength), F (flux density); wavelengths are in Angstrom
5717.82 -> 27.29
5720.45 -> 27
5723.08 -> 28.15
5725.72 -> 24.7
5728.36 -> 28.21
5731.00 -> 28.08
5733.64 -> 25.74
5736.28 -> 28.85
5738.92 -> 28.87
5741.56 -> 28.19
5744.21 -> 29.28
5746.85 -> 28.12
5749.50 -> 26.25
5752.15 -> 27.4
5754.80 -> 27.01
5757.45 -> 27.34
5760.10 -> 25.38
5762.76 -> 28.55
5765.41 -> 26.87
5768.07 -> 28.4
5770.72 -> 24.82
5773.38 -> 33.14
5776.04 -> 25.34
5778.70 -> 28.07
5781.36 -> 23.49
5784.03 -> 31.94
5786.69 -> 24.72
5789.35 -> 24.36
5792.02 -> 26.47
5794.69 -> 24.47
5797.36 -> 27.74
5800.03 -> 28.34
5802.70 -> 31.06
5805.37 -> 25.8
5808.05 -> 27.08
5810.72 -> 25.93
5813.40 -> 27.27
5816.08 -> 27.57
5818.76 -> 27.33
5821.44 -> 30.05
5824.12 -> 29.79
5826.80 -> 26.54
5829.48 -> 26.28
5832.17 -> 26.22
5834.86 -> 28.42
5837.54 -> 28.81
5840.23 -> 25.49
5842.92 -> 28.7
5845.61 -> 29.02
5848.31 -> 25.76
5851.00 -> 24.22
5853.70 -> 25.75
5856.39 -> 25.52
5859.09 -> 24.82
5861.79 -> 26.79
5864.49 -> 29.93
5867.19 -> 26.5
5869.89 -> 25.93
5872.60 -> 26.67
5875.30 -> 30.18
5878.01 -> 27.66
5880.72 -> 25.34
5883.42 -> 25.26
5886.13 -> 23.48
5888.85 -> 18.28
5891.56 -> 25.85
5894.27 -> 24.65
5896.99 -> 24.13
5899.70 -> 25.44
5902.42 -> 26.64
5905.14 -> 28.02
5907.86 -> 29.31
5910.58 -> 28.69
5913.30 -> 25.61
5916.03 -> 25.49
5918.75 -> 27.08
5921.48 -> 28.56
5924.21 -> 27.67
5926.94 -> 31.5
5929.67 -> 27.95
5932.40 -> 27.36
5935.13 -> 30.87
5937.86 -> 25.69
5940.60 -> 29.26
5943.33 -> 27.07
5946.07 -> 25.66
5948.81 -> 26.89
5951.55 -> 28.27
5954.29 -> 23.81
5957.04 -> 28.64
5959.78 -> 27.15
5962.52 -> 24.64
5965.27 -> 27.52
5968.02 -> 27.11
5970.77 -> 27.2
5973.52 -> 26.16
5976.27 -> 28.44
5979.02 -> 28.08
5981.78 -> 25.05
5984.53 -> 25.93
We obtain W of 1.3 Angstrom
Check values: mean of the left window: 26.2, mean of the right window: 28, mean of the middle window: 25.7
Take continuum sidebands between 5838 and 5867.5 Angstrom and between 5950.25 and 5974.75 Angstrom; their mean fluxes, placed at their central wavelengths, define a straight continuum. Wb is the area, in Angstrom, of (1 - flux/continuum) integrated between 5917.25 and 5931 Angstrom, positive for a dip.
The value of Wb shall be -0.9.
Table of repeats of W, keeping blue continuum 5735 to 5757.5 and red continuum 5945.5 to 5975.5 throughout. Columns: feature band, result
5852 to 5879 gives 0.3 Angstrom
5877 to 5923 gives 2.0 Angstrom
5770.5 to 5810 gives 0.8 Angstrom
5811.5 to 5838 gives -0.2 Angstrom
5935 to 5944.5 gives -0.4 Angstrom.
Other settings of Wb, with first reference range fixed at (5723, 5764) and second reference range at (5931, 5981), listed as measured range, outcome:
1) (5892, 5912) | 0.4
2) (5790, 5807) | 0.1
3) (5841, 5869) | 0.7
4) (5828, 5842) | 0.1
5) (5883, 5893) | 1.6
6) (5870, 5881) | -0.1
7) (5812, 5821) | -0.1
